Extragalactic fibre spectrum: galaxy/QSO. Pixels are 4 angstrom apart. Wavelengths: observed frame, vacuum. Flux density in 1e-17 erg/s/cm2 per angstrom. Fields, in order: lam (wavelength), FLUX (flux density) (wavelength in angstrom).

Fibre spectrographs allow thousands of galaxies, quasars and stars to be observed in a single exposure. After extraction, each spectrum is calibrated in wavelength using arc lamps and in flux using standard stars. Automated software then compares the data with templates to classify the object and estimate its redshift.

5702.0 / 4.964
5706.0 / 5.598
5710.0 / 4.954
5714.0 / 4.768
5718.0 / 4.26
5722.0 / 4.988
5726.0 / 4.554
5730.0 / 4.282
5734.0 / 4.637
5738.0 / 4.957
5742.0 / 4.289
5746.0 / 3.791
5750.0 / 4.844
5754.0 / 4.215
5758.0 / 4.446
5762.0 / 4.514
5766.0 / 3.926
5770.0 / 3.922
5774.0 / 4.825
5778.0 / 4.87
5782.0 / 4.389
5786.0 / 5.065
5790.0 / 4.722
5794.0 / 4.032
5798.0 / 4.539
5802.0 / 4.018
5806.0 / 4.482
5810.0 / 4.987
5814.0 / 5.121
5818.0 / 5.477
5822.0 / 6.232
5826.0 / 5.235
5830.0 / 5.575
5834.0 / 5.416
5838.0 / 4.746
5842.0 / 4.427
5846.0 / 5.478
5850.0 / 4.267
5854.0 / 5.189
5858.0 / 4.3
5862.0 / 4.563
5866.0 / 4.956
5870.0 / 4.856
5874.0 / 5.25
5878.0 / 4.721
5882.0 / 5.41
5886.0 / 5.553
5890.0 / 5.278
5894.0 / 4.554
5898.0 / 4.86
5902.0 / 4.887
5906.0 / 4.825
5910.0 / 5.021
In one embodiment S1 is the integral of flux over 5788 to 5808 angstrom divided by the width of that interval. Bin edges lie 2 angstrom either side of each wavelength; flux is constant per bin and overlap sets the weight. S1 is 4.36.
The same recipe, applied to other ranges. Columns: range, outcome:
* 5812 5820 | 5.3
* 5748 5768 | 4.39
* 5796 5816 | 4.63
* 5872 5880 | 4.99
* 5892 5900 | 4.71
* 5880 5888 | 5.48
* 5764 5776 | 4.22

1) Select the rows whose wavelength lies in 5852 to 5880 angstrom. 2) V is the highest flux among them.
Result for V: 5.25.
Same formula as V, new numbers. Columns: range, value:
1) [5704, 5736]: 5.598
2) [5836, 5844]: 4.746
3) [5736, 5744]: 4.957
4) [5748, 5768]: 4.844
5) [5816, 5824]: 6.232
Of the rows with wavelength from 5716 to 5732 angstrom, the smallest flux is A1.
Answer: 4.26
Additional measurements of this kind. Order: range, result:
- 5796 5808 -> 4.018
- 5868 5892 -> 4.721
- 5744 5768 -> 3.791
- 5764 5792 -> 3.922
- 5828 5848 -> 4.427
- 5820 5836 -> 5.235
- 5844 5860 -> 4.267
